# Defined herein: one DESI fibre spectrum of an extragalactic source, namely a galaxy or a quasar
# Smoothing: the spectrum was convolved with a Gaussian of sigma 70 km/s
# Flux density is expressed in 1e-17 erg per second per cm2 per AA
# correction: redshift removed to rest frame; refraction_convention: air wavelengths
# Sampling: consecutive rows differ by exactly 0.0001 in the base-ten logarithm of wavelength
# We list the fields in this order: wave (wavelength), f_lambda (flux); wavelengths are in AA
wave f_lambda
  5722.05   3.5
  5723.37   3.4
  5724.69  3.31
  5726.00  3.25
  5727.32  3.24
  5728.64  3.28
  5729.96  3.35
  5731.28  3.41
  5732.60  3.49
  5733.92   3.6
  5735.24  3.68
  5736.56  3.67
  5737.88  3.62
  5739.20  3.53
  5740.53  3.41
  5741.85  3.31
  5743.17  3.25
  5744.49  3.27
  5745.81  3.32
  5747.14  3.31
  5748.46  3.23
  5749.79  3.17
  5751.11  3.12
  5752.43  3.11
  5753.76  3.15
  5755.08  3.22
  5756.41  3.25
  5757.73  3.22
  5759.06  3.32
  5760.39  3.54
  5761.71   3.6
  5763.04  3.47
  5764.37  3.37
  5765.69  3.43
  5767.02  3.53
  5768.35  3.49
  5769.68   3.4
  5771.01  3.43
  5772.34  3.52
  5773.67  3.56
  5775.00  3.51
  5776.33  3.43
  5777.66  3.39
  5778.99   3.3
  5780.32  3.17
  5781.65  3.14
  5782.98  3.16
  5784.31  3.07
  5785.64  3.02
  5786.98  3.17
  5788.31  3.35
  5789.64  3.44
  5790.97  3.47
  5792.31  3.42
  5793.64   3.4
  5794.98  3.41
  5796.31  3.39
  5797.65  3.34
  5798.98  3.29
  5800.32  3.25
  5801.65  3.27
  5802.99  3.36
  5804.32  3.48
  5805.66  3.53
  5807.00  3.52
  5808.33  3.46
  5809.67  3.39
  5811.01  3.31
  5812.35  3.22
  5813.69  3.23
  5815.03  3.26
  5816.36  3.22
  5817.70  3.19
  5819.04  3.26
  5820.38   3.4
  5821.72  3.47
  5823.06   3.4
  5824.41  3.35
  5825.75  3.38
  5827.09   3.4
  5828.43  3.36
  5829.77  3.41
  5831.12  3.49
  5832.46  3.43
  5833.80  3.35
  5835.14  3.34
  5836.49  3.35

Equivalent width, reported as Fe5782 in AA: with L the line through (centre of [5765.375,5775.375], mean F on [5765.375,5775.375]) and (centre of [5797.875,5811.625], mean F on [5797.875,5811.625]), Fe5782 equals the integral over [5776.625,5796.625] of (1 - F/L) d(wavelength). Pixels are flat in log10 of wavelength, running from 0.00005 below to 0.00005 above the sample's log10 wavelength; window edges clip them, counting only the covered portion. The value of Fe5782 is 0.9 AA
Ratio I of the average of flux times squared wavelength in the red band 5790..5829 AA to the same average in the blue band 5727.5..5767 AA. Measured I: 1.0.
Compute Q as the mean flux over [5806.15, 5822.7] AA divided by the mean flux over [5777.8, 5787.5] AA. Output 1.1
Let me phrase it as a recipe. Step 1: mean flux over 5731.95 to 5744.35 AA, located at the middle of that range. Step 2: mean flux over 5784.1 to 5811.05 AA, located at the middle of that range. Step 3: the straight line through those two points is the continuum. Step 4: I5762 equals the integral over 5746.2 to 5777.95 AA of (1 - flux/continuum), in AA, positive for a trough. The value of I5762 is 0.7 AA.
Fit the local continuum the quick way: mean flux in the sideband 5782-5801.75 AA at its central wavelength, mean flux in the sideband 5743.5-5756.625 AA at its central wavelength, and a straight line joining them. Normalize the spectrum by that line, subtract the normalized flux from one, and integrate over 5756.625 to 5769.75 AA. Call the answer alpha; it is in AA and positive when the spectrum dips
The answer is -0.8 AA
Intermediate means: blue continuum 3.21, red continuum 3.3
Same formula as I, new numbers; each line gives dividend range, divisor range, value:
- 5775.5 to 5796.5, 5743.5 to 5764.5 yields 1.01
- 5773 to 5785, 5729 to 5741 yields 0.95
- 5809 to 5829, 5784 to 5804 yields 1.01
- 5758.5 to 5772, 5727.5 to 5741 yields 1.00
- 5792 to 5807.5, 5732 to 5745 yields 0.99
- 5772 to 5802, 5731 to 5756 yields 1.00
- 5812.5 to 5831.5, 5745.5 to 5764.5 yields 1.04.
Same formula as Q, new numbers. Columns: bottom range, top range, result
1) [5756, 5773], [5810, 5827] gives 0.97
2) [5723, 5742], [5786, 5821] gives 0.97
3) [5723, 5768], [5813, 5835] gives 1.00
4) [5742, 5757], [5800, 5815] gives 1.04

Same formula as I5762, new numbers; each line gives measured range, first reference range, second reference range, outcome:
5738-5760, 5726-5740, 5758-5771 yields 1.2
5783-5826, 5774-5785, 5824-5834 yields 0.1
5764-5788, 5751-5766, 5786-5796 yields 0.1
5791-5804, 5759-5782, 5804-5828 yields 0.1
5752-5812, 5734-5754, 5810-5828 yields -0.4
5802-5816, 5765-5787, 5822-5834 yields 0.0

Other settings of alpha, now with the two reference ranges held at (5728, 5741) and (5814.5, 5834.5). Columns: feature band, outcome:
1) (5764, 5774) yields 0.0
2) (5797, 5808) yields 0.0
